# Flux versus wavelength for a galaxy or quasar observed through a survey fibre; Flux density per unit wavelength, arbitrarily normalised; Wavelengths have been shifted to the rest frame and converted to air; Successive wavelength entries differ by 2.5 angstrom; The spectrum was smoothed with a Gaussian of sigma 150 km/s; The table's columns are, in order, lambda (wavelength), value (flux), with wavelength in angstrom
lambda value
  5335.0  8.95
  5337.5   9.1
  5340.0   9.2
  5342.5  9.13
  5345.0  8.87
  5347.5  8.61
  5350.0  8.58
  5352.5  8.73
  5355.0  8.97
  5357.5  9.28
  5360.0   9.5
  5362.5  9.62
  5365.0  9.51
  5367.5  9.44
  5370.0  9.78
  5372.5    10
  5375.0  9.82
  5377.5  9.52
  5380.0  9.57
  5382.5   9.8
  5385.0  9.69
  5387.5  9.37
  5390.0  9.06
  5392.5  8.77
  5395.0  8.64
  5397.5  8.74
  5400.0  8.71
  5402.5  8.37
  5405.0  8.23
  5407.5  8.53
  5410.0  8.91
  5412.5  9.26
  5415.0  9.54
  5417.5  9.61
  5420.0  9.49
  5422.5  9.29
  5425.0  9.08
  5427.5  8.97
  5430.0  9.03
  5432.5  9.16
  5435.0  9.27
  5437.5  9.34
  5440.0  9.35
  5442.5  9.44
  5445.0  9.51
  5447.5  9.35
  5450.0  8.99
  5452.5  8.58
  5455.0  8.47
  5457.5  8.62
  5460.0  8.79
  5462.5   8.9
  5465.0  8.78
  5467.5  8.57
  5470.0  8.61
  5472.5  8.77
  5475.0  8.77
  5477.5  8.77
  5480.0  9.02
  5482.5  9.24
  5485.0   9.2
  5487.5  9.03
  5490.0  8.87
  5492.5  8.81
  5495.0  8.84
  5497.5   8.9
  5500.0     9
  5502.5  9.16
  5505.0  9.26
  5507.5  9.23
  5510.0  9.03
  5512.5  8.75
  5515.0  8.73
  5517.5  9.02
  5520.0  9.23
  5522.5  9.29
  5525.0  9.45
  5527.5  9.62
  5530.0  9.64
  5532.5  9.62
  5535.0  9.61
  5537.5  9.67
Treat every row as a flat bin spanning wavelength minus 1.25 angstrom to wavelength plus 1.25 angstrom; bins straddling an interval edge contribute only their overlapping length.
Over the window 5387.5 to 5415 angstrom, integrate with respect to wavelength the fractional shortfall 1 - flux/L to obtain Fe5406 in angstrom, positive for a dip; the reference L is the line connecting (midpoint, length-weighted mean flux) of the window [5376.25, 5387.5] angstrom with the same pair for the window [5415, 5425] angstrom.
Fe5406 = 2.1 angstrom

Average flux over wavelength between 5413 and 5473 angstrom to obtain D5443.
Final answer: 9.07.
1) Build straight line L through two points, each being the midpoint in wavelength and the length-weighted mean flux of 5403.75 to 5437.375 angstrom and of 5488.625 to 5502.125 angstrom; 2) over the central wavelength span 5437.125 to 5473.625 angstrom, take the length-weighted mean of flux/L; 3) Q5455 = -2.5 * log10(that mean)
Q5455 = 0.01 mag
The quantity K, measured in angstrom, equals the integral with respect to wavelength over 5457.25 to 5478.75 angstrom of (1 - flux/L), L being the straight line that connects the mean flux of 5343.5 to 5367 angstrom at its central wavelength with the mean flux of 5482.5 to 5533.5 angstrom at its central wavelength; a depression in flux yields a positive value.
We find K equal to 0.9 angstrom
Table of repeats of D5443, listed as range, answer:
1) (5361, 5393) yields 9.55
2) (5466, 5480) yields 8.73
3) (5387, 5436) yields 8.99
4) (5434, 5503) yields 8.96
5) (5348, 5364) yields 9.1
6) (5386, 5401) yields 8.9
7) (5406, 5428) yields 9.18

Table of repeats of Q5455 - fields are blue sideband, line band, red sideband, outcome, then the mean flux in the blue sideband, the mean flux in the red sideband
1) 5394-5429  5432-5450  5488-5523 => -0.042 mag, 8.96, 9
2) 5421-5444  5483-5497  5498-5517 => 0.012 mag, 9.22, 9.02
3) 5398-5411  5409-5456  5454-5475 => -0.070 mag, 8.55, 8.7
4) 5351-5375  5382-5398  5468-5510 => 0.023 mag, 9.44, 8.96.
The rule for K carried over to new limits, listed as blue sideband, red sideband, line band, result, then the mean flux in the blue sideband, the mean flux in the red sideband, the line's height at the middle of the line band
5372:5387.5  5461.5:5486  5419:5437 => 0.2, 9.69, 8.86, 9.26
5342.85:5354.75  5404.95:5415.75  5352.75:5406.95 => -2.4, 8.75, 8.94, 8.85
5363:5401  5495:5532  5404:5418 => 0.5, 9.37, 9.16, 9.32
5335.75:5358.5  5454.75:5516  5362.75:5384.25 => -1.8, 8.94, 8.89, 8.93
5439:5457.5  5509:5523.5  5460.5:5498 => 0.7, 9.06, 9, 9.04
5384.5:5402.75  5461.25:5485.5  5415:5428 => -0.6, 8.92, 8.85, 8.89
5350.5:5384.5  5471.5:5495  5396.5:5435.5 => 1.0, 9.49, 8.94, 9.26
